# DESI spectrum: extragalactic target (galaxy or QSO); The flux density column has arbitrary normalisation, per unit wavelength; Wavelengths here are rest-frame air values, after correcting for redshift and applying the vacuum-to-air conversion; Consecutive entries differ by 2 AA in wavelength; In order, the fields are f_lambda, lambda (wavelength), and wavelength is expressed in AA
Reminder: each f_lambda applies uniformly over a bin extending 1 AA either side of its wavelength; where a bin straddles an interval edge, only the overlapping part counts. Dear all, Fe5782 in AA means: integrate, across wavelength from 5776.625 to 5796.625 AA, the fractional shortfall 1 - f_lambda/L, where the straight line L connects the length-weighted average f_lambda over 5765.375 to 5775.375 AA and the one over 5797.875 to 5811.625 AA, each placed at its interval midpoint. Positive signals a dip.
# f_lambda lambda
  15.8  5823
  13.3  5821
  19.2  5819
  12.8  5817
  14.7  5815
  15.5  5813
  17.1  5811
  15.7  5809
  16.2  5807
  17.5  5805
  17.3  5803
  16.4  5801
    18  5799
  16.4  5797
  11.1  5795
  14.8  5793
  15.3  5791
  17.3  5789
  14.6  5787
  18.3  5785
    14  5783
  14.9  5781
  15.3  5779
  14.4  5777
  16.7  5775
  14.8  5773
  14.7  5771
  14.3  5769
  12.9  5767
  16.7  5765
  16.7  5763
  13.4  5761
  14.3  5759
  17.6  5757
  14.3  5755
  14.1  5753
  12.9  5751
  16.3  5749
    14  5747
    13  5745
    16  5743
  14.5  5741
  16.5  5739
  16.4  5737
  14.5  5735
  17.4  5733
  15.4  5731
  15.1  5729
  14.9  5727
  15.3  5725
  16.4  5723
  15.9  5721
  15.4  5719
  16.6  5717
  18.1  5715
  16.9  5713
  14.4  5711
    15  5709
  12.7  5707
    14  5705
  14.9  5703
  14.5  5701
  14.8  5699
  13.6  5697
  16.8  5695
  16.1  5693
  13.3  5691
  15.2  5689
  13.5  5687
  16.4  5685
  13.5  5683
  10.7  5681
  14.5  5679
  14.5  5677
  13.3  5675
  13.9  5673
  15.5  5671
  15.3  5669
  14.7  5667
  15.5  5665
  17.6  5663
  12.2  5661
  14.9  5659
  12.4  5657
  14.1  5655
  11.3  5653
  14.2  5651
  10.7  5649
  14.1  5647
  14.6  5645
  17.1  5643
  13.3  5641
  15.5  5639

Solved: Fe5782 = 0.8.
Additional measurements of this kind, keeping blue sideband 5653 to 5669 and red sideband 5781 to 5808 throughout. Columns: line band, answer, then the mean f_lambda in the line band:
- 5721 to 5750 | -0.4 AA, 15.4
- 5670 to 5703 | 0.5 AA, 14.4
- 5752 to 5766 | 0.2 AA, 15.3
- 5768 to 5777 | 0.3 AA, 15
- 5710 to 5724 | -1.2 AA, 16.2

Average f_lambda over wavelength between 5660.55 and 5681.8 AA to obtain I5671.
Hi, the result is 14.4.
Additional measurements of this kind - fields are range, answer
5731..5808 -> 15.4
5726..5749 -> 15.3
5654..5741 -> 14.9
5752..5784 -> 14.9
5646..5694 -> 14.1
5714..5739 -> 16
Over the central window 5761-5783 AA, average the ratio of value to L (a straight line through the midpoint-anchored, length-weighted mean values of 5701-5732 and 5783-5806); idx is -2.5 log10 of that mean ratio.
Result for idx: 0.06 mag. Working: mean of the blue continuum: 15.4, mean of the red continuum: 16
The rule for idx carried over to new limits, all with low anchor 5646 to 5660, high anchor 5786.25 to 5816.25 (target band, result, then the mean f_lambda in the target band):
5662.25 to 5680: -0.12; 14.9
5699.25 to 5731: -0.08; 15.3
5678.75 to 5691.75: -0.01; 13.8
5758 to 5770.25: 0.03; 14.7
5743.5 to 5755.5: 0.05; 14.2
